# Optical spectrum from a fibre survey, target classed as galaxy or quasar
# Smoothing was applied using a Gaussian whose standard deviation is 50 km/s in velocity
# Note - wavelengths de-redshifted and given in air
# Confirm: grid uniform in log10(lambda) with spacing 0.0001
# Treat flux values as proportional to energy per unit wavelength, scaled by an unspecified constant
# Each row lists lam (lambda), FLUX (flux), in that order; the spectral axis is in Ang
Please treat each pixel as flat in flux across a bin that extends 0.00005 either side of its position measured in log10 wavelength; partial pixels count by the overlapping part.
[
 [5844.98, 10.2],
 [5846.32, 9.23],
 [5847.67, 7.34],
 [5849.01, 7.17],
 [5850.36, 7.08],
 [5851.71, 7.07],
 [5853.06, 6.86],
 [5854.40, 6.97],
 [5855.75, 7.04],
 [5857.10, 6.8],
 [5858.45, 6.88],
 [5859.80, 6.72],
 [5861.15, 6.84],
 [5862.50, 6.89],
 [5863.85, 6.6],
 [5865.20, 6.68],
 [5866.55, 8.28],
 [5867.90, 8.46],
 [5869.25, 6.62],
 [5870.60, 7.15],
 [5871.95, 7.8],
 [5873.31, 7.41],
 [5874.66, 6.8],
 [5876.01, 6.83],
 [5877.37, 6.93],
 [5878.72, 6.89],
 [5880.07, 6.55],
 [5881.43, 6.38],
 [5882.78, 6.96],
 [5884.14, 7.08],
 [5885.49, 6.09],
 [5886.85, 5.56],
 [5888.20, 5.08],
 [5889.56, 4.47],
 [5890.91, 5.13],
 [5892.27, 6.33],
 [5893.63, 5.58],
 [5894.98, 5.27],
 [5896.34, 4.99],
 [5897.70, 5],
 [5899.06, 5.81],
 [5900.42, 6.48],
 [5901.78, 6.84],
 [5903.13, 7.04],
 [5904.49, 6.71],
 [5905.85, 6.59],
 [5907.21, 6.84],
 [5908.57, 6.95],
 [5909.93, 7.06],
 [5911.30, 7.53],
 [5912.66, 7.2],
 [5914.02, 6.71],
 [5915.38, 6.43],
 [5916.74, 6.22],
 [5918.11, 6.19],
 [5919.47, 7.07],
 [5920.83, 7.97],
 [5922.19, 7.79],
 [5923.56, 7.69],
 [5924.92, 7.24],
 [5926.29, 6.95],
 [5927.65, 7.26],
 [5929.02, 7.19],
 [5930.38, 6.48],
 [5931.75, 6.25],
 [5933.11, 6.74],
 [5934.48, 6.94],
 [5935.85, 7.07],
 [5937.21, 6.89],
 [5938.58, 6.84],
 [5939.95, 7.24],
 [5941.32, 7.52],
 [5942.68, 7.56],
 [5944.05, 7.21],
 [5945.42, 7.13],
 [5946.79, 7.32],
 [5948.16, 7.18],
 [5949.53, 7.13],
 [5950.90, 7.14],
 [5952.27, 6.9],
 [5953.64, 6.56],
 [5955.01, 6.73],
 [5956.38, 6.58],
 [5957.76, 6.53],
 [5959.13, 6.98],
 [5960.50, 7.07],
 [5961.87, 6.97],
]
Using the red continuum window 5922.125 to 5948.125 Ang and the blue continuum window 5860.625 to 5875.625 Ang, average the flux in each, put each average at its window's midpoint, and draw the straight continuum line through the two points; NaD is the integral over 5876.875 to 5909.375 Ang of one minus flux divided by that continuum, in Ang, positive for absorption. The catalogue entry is 4.7 Ang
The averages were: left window 7.23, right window 7.11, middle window 6.15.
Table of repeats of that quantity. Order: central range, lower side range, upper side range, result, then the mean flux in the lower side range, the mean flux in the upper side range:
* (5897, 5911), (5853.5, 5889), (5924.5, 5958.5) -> 0.7 Ang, 6.85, 6.98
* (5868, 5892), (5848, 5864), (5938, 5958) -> 1.6 Ang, 6.93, 7.05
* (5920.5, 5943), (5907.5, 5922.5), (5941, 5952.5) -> 0.0 Ang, 6.99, 7.24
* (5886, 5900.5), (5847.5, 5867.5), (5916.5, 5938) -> 3.4 Ang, 7.03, 7.01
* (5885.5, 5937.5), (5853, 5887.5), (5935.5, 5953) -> 4.1 Ang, 6.93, 7.17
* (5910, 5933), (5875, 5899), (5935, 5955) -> -1.3 Ang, 5.96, 7.11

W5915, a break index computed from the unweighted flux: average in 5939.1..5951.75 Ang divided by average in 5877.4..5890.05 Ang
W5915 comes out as 1.2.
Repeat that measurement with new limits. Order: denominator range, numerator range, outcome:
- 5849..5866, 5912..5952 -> 1.02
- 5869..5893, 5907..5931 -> 1.09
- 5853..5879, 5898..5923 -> 0.96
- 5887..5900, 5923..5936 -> 1.31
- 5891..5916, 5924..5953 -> 1.11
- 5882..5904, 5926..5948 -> 1.20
